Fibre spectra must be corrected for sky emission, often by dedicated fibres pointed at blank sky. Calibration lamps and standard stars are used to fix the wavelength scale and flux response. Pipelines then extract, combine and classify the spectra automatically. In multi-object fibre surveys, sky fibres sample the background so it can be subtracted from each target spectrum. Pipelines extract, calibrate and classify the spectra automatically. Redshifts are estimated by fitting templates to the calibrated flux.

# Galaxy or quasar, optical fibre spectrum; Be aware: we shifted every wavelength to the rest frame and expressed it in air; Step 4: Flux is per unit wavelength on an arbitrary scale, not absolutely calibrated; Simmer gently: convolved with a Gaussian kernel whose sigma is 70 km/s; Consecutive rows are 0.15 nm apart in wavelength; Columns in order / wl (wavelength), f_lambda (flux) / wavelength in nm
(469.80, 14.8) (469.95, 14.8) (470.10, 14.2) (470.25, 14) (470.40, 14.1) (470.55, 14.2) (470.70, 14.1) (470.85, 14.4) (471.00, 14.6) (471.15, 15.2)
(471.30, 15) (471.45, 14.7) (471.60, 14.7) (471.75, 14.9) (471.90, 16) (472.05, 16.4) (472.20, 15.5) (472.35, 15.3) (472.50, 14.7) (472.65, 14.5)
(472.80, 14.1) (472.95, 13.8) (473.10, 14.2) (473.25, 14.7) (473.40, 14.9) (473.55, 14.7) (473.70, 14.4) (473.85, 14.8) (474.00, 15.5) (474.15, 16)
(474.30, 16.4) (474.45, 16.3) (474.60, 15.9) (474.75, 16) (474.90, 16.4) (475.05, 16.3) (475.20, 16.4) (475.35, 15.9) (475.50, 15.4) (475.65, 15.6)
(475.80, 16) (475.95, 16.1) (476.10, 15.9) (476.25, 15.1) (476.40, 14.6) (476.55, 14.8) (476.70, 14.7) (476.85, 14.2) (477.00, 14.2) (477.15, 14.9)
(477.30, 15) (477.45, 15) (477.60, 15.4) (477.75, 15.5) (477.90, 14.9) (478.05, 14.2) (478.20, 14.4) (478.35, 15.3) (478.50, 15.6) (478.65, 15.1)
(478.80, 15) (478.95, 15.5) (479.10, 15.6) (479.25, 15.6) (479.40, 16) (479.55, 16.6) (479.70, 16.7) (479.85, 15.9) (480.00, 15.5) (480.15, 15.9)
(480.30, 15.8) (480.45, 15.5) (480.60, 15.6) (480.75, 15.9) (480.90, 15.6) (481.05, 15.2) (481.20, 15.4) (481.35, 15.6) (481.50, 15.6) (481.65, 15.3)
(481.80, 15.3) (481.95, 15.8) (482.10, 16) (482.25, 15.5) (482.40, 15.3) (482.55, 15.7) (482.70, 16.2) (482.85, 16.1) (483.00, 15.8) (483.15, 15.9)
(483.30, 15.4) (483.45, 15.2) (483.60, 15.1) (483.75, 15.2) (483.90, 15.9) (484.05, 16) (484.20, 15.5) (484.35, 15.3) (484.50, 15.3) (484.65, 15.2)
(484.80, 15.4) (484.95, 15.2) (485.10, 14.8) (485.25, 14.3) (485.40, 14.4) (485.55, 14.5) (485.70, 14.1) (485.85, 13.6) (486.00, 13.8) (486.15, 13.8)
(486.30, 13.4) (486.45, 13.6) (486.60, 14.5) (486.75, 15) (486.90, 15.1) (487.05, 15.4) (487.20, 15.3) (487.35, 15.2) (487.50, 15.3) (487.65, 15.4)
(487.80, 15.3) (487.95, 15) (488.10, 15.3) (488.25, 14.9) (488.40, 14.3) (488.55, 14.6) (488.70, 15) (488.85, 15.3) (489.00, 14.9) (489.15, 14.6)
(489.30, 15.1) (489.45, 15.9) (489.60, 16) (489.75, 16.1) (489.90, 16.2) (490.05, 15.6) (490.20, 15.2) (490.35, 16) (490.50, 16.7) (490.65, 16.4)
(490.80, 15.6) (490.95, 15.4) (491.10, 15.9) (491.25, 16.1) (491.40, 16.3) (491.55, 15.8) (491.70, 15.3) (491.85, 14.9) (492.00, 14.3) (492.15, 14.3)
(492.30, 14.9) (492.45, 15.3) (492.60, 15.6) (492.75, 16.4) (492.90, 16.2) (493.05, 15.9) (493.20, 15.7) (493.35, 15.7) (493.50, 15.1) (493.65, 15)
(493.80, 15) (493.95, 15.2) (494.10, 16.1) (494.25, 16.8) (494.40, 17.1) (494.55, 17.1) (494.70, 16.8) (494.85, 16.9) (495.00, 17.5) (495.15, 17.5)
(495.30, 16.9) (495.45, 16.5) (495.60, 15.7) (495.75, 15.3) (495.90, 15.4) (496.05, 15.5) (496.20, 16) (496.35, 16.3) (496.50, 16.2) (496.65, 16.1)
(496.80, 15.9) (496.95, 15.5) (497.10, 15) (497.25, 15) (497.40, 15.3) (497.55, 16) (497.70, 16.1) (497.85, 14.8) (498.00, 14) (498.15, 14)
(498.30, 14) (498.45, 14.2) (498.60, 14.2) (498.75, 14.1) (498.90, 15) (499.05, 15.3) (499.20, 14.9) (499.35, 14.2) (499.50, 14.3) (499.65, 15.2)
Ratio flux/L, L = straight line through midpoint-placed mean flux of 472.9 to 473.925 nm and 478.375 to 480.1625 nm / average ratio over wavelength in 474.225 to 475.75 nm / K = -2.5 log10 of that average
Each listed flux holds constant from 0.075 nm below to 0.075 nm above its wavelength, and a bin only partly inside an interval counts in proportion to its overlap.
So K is -0.09 mag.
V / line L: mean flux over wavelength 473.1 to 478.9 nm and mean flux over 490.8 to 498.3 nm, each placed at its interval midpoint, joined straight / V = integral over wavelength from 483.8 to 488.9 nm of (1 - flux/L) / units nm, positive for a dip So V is 0.22 nm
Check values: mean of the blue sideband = 15.3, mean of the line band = 14.9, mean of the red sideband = 15.7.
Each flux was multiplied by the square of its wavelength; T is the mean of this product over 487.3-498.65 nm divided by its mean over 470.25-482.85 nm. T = 1.1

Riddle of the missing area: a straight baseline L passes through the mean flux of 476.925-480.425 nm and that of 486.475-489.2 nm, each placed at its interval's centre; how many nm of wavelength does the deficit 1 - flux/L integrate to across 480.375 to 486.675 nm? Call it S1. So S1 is 0.01 nm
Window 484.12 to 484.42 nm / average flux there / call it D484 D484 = 15.4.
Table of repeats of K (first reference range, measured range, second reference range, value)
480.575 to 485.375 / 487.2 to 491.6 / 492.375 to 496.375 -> 0.02 mag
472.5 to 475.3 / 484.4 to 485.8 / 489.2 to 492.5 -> 0.05 mag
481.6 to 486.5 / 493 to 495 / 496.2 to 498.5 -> -0.06 mag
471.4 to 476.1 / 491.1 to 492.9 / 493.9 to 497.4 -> 0.04 mag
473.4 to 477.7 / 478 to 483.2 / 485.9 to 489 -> -0.03 mag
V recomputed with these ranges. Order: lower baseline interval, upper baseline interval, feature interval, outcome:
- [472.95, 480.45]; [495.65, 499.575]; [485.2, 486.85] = 0.13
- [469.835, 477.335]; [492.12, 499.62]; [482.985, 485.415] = 0.00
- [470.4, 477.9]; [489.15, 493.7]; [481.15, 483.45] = -0.04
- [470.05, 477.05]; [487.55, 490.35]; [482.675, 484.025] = -0.04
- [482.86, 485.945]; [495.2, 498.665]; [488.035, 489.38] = 0.03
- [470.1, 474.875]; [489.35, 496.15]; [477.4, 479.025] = 0.02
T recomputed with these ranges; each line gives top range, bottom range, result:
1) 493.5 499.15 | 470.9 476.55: 1.12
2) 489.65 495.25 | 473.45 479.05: 1.11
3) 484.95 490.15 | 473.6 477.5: 1.01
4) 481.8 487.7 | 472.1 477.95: 1.03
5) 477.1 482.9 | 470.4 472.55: 1.08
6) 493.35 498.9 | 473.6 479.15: 1.11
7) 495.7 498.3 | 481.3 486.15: 1.07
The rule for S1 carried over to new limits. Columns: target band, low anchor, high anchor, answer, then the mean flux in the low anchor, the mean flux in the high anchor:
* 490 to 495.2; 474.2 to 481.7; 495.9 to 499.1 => -0.21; 15.5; 15.2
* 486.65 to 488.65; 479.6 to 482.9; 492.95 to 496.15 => 0.10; 15.7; 16.1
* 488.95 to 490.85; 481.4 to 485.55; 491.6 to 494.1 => -0.05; 15.4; 15.3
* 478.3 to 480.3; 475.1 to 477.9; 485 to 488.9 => -0.08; 15.3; 14.7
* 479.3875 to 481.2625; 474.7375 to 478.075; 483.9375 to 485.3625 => -0.07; 15.3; 15.2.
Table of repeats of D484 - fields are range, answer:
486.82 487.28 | 15.3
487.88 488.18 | 15.1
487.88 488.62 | 14.8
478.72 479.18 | 15.4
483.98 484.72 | 15.5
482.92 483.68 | 15.5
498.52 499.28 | 14.7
